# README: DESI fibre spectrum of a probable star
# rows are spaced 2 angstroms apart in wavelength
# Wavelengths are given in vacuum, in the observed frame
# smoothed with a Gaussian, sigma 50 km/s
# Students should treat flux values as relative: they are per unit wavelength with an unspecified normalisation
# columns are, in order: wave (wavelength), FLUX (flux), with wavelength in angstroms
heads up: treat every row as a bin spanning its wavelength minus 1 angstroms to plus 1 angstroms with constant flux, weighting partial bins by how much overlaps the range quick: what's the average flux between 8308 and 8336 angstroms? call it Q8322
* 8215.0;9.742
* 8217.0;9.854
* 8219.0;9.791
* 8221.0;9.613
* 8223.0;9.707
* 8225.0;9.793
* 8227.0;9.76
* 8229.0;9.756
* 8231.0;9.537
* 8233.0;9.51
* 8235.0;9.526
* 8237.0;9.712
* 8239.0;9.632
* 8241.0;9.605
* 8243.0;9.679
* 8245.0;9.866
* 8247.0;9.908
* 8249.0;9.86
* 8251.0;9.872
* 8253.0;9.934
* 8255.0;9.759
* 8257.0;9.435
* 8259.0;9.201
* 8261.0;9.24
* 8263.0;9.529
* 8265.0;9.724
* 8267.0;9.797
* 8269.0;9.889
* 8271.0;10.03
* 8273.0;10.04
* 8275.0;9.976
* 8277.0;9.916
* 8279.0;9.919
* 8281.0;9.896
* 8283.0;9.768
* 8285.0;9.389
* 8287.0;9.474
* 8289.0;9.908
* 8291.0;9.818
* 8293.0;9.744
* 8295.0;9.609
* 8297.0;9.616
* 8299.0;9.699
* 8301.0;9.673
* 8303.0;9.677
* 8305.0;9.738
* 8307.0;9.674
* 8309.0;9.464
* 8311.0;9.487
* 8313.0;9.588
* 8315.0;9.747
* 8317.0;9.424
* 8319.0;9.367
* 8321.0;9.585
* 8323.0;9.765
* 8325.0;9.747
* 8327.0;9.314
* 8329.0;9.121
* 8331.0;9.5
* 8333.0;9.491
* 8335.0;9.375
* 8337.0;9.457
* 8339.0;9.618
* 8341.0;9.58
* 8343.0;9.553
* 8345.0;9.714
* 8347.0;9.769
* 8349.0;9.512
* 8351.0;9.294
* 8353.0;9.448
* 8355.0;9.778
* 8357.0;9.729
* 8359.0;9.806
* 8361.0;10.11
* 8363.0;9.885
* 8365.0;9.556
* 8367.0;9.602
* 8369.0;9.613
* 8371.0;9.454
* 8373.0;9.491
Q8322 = 9.5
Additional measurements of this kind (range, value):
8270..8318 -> 9.72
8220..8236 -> 9.65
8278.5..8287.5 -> 9.69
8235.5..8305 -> 9.73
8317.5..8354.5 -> 9.51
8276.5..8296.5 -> 9.74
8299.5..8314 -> 9.62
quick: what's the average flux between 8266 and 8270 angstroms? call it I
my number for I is 9.84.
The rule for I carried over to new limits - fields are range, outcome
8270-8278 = 9.99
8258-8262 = 9.22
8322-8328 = 9.61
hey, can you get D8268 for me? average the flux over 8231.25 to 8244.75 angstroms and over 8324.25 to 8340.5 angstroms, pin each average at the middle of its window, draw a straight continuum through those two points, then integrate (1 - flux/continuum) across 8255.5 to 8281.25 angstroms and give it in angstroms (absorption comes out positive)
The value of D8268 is -0.5 angstroms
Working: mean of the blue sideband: 9.62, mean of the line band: 9.73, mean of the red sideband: 9.45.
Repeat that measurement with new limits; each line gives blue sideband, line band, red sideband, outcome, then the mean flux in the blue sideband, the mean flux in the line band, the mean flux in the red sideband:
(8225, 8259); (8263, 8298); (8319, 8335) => -0.7 angstroms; 9.7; 9.79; 9.49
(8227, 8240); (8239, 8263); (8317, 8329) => -0.2 angstroms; 9.62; 9.66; 9.51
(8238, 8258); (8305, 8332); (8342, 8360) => 0.4 angstroms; 9.75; 9.53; 9.62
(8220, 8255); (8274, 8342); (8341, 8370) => 0.5 angstroms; 9.72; 9.62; 9.67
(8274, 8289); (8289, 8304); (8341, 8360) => 0.1 angstroms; 9.77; 9.71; 9.62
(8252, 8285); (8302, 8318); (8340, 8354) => 0.1 angstroms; 9.74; 9.6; 9.55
